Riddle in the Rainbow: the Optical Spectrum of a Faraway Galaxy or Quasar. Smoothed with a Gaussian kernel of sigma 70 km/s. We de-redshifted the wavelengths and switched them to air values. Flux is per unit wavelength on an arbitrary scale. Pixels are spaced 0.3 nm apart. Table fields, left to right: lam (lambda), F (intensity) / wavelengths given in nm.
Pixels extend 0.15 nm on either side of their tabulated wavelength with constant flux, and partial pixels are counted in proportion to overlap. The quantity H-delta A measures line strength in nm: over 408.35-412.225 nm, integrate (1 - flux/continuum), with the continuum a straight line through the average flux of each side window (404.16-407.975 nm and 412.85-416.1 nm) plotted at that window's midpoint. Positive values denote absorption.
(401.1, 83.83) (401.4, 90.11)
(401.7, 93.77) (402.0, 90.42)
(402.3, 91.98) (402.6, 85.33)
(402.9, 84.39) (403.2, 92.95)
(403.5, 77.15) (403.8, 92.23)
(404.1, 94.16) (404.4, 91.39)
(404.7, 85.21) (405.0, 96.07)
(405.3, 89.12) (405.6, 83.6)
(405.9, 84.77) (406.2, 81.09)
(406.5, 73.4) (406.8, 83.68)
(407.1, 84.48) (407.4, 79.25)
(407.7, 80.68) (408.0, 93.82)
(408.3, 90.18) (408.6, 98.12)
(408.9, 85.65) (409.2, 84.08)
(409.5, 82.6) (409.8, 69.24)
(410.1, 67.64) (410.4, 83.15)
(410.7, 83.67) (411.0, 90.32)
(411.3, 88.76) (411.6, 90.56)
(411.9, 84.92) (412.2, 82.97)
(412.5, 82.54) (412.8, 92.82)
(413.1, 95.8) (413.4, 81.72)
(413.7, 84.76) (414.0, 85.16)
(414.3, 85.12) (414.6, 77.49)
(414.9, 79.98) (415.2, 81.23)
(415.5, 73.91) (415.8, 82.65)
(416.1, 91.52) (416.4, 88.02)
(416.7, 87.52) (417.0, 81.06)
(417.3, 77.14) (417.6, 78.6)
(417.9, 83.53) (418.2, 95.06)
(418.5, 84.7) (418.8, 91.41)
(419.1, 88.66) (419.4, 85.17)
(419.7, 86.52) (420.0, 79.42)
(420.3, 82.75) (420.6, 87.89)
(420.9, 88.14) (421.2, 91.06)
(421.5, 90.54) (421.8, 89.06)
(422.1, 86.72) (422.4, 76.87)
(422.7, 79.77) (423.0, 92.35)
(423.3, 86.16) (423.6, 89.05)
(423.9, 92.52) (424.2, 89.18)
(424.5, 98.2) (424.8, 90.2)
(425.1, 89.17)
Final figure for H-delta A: 0.00 nm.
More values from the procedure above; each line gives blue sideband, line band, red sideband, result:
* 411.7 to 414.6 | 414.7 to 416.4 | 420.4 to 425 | 0.083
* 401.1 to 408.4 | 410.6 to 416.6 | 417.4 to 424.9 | 0.130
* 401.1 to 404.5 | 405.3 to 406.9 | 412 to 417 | 0.107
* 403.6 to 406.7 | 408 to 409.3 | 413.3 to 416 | -0.081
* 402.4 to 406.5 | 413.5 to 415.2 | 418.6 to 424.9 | 0.098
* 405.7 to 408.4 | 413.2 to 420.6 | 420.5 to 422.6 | 0.154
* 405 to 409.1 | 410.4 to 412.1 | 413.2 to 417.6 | -0.060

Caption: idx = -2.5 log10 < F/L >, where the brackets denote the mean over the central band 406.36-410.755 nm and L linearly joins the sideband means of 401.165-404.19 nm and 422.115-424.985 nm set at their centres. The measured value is 0.078 mag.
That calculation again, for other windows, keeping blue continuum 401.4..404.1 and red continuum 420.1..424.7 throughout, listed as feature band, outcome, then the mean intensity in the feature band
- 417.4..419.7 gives 0.02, 86.5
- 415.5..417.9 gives 0.06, 83.2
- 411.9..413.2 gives 0.01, 87.8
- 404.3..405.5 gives -0.02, 90.1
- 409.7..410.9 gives 0.15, 76.8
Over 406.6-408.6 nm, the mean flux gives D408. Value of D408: 86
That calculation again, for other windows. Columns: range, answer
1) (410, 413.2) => 85.9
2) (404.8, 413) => 84.8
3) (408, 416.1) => 84.4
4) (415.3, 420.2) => 84.6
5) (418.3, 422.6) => 86.4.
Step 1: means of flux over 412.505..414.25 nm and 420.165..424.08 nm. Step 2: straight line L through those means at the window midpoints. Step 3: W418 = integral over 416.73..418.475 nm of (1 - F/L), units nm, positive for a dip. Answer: 0.08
